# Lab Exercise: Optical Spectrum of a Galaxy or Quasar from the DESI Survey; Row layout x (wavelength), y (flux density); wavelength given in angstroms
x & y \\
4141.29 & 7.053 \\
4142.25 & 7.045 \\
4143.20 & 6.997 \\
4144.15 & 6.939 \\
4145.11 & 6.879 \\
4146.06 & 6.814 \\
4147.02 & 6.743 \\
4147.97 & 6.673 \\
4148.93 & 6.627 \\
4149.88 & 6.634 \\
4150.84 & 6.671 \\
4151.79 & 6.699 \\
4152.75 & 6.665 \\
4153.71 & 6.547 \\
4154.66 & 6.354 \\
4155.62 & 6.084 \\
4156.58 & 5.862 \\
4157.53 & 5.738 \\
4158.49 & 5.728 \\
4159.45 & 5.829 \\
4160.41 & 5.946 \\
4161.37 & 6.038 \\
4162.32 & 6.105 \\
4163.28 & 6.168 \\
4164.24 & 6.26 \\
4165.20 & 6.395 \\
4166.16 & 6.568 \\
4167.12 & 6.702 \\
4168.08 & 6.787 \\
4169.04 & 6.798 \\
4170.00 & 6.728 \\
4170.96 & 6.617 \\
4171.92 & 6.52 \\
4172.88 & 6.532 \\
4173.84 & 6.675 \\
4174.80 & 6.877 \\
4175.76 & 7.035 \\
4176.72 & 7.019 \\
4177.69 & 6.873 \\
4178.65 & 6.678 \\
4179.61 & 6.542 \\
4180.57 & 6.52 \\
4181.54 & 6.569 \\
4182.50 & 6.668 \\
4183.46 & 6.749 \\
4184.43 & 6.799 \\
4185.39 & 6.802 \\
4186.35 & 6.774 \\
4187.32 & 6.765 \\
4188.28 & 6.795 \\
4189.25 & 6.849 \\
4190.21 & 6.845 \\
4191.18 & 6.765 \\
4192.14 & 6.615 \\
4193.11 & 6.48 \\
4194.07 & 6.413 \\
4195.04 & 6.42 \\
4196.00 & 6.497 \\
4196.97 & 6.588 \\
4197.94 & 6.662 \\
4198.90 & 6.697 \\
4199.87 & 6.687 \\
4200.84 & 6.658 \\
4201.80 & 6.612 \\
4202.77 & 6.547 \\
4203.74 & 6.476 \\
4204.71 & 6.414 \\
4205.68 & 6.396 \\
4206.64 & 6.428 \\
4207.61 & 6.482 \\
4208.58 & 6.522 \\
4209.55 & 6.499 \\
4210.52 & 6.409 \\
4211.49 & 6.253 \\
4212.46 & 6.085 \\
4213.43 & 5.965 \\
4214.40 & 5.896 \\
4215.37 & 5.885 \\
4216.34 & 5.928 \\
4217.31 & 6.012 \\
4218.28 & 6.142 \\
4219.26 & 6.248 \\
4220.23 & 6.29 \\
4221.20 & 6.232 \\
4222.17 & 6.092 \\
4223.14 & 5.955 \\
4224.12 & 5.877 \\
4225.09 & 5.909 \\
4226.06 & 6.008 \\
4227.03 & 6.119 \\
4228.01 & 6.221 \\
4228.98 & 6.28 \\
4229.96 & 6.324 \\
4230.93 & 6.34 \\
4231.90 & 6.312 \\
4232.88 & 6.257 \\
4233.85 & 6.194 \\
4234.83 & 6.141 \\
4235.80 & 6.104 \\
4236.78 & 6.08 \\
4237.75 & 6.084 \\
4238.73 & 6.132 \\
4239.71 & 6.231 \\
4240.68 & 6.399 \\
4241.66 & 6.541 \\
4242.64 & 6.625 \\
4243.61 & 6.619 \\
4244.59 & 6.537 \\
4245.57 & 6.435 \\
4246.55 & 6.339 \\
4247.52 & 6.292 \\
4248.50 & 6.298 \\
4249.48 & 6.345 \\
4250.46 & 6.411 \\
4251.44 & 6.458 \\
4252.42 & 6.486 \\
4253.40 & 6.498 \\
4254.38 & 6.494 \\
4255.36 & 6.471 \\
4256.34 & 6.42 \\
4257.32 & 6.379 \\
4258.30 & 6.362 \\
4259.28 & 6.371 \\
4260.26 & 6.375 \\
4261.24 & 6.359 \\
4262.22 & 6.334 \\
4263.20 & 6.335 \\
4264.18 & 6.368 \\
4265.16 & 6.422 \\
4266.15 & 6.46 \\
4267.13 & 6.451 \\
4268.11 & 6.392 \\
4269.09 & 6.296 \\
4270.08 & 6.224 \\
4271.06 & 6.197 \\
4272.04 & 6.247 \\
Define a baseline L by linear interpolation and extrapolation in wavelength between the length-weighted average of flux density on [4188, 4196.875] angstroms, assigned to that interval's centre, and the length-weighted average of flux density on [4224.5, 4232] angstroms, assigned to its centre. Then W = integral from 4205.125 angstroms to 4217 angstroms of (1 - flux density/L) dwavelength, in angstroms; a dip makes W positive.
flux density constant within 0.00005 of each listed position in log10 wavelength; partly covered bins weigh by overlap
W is 0.3 angstroms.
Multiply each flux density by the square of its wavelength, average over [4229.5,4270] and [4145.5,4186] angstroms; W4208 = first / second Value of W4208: 1.0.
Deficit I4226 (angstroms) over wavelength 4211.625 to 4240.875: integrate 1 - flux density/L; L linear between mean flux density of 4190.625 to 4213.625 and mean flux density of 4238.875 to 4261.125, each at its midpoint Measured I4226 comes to 1.5 angstroms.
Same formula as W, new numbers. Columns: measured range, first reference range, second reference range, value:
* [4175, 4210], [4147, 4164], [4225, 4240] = -2.35 angstroms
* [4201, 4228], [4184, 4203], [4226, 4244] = 1.05 angstroms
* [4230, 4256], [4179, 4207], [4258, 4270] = 0.39 angstroms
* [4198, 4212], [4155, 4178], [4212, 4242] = -0.62 angstroms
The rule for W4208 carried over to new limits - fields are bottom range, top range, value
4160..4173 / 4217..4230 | 0.98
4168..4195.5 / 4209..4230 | 0.93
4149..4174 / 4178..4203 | 1.06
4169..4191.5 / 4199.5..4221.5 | 0.95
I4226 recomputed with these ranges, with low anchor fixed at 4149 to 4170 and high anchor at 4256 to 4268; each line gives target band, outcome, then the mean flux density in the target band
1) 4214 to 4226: 0.6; 6.04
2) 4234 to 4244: 0.1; 6.29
